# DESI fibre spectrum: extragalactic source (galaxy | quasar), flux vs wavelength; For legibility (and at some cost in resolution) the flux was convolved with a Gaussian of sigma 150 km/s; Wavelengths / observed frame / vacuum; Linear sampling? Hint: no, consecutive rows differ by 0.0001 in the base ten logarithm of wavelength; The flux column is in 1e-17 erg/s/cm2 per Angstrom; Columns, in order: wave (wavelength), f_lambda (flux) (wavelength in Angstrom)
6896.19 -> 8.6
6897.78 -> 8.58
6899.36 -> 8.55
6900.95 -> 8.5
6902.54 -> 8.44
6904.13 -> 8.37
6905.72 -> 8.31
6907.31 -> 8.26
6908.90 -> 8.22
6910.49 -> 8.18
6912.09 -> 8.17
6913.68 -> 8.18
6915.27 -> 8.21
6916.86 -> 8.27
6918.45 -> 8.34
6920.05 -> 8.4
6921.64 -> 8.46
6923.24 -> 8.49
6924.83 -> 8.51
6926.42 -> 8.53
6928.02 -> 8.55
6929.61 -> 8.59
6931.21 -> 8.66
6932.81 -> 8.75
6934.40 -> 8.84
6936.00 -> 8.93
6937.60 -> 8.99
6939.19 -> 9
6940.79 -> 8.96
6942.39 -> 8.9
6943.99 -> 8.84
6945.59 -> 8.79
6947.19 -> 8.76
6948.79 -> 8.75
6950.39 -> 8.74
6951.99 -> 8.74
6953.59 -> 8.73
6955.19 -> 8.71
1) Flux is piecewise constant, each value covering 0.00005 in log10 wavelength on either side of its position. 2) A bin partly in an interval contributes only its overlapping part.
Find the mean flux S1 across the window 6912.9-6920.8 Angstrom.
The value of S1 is 8.28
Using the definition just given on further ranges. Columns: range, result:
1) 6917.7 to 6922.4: 8.39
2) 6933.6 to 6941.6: 8.95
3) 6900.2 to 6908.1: 8.37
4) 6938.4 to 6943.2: 8.94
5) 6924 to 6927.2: 8.54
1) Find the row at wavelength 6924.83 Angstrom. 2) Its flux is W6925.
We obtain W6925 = 8.51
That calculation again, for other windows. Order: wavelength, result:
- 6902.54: 8.44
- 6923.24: 8.49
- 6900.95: 8.5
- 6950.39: 8.74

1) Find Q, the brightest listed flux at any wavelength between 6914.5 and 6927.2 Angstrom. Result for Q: 8.53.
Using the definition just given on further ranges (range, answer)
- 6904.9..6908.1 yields 8.31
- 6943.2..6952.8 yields 8.84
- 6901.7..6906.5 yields 8.44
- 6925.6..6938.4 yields 8.99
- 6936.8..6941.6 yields 9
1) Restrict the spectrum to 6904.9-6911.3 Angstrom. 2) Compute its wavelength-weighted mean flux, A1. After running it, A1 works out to 8.23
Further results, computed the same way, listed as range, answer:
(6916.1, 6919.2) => 8.31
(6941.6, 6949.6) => 8.8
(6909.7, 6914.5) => 8.17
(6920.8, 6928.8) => 8.51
